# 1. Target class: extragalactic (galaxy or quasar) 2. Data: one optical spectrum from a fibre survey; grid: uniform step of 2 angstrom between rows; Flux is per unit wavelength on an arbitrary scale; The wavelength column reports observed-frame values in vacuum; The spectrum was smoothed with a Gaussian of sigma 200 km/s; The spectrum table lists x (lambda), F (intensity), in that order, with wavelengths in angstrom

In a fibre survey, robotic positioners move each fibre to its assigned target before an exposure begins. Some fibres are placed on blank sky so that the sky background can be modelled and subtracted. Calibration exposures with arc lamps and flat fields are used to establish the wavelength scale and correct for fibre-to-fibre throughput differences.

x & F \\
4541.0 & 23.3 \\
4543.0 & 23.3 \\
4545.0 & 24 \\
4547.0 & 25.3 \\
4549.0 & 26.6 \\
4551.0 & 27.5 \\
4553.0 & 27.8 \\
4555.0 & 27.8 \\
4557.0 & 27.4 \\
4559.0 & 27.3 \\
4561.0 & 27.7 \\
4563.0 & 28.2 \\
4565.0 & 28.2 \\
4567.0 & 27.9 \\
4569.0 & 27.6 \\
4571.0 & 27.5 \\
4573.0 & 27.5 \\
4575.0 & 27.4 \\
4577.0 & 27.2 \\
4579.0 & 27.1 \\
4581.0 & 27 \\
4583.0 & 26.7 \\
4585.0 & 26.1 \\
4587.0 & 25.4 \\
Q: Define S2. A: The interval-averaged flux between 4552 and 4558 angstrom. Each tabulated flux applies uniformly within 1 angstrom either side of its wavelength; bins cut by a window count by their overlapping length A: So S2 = 27.7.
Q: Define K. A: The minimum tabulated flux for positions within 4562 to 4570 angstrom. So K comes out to 27.6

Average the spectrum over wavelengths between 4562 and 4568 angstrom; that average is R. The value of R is 28.1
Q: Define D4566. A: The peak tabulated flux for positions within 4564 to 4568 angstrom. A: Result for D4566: 28.2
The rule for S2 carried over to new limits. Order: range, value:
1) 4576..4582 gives 27.1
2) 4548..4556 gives 27.4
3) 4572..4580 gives 27.3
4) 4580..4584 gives 26.9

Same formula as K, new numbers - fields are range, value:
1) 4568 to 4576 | 27.4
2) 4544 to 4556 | 24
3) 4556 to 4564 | 27.3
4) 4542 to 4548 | 23.3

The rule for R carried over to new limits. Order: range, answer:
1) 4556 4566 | 27.8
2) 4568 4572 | 27.6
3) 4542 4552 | 25.3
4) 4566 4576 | 27.6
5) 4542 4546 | 23.6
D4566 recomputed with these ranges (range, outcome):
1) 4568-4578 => 27.6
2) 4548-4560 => 27.8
